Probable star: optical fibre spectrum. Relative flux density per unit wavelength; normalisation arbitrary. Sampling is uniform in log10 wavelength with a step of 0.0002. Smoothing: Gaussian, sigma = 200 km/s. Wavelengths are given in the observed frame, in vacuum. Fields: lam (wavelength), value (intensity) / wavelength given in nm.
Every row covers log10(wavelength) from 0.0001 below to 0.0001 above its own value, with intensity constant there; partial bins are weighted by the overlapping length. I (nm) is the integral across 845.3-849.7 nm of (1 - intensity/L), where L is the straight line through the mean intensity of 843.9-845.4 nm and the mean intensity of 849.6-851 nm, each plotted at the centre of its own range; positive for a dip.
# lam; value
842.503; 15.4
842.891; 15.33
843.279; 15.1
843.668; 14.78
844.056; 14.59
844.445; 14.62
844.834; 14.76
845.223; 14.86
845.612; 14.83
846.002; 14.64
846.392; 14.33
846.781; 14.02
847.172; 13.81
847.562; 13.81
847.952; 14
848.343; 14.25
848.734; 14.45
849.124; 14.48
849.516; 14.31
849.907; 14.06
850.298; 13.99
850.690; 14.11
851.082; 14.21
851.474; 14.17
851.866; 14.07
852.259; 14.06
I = 0.035 nm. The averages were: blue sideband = 14.7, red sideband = 14.1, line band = 14.3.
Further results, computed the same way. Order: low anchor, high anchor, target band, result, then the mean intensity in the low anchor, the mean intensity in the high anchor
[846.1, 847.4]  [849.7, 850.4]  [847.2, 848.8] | 0.001 nm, 14.1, 14.1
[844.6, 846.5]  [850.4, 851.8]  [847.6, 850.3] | 0.027 nm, 14.7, 14.1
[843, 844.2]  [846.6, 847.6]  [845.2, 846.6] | -0.040 nm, 14.9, 13.9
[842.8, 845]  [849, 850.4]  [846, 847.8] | 0.056 nm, 14.8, 14.2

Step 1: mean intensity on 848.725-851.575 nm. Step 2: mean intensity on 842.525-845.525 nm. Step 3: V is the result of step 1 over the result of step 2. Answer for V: 1.0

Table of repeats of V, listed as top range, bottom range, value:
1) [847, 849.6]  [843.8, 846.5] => 0.96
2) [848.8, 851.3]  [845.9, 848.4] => 1.01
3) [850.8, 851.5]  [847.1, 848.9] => 1.01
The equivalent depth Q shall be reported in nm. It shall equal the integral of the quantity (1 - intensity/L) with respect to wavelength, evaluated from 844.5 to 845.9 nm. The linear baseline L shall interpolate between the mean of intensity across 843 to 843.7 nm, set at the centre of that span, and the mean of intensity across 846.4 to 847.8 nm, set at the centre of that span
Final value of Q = -0.03 nm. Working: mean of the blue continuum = 15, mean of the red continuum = 13.9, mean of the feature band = 14.8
